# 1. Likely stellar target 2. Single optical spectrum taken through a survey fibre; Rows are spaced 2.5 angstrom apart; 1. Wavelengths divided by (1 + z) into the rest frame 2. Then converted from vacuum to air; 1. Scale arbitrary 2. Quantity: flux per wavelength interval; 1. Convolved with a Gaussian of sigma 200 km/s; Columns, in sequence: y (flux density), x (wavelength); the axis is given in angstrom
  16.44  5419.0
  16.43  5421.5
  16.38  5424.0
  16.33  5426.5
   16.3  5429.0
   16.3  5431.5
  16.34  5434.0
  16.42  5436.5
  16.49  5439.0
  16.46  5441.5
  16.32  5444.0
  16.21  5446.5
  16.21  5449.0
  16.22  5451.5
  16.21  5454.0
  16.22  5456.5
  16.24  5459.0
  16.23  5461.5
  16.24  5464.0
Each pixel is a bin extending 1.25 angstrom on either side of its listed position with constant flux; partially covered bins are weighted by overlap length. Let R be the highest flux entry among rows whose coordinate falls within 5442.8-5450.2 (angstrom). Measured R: 16.32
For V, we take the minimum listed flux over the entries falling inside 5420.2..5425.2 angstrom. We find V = 16.38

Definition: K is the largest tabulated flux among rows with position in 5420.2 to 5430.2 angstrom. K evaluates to 16.43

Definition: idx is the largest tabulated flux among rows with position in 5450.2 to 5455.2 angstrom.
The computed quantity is 16.22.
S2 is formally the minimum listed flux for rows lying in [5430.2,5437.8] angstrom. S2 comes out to 16.3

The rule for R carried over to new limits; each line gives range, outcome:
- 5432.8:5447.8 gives 16.49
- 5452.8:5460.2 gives 16.24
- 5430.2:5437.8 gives 16.42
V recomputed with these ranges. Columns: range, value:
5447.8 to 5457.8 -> 16.21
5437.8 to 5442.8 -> 16.46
